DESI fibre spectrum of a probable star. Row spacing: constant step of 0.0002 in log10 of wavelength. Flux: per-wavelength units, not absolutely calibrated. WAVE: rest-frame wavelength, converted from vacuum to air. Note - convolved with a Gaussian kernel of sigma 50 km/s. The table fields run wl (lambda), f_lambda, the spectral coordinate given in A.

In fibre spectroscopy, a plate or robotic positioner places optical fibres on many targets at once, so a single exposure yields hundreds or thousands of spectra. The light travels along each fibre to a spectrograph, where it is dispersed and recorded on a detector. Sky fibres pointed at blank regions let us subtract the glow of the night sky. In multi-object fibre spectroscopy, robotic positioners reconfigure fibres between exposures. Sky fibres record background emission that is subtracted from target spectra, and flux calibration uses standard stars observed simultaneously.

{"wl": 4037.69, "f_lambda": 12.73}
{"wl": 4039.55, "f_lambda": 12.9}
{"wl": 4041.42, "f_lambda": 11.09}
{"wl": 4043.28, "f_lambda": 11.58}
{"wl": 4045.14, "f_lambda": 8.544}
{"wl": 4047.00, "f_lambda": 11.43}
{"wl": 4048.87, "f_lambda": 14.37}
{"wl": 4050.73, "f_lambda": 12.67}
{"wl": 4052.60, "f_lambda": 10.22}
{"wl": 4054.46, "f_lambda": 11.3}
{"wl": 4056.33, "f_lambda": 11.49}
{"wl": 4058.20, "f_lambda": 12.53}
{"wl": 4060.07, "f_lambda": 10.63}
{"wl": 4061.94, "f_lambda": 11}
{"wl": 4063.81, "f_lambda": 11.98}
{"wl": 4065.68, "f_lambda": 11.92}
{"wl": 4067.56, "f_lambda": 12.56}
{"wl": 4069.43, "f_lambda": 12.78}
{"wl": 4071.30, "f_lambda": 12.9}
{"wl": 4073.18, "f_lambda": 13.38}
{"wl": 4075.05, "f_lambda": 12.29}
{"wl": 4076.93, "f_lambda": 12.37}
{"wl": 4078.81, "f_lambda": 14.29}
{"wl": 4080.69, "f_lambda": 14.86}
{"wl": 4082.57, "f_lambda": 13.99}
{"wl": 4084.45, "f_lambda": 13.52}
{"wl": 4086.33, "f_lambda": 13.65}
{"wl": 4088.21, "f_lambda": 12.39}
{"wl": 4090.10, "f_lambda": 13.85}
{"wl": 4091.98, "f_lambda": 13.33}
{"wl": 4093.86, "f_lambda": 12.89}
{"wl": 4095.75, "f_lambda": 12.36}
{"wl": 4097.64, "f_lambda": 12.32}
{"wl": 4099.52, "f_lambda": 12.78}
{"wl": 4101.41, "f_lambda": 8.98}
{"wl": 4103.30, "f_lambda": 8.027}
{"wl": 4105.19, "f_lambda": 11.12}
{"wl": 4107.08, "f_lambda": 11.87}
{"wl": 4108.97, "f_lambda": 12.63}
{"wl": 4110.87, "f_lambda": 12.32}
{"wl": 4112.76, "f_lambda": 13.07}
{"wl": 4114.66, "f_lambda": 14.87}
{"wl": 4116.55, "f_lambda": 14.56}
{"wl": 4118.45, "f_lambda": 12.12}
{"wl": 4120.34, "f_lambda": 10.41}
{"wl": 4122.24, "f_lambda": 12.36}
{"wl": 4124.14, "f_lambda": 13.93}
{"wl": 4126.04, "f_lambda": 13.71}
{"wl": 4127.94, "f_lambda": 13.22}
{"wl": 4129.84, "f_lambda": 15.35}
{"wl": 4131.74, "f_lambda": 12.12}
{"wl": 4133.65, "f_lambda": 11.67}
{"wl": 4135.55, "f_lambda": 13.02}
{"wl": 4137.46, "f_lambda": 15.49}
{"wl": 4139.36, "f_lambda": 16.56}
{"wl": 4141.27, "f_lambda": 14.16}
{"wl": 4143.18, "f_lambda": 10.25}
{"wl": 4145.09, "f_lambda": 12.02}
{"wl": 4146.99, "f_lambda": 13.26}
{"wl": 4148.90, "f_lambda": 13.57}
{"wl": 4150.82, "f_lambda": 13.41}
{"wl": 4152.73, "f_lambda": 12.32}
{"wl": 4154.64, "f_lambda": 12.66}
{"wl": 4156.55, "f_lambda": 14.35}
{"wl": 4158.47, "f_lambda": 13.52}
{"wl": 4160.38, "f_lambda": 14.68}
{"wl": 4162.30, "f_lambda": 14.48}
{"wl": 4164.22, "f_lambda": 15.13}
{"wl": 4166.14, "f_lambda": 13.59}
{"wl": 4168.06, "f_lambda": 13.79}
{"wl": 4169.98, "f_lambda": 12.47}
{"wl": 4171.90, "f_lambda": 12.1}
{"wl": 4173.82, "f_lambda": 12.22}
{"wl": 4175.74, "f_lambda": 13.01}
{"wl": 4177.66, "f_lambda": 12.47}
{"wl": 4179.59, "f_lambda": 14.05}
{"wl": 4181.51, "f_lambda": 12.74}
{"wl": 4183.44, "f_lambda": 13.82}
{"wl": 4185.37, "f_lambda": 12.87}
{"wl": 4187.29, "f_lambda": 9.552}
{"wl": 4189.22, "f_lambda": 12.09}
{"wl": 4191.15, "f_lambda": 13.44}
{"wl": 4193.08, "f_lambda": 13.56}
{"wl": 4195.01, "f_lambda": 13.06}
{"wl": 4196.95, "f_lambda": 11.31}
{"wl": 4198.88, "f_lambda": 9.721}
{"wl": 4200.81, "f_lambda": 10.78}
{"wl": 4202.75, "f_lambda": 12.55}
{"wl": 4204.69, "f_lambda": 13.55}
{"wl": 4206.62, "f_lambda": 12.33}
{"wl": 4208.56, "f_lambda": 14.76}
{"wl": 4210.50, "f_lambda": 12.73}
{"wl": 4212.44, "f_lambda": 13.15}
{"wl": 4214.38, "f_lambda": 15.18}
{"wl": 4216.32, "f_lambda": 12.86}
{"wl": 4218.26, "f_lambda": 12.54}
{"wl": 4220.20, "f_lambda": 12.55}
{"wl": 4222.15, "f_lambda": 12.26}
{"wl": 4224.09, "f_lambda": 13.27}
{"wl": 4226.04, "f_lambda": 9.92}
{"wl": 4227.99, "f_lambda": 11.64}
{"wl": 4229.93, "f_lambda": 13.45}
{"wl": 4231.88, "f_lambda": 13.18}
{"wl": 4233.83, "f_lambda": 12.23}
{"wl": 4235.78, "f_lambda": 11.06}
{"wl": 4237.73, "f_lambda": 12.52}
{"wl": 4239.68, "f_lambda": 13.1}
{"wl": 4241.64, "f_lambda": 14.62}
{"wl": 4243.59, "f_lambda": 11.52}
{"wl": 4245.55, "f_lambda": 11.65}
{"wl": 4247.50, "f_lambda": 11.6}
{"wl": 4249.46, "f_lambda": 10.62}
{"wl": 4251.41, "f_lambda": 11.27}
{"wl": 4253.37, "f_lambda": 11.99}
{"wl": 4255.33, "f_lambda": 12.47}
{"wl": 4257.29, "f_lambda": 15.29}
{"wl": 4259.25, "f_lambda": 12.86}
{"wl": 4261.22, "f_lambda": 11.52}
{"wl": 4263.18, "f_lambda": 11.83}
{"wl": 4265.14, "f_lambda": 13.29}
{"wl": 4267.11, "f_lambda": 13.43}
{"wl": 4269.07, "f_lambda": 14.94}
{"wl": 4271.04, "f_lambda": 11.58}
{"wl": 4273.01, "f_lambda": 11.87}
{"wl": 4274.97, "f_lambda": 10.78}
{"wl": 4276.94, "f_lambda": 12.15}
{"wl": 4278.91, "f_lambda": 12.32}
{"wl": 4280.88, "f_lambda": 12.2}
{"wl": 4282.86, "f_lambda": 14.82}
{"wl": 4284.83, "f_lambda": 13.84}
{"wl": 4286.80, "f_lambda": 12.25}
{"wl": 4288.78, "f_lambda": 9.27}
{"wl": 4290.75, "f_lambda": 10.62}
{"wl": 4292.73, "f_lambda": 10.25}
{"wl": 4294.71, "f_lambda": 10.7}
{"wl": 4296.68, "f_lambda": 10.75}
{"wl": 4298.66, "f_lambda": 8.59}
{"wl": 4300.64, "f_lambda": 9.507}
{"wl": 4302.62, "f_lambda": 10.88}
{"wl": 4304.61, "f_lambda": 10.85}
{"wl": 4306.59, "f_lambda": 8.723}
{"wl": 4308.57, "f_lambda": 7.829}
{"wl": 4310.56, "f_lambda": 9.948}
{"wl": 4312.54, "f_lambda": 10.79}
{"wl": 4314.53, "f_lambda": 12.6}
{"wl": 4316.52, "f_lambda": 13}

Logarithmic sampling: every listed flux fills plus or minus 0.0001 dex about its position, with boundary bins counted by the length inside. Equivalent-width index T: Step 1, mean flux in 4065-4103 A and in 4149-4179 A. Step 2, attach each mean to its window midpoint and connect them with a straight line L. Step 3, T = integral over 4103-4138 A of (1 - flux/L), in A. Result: 0.72 A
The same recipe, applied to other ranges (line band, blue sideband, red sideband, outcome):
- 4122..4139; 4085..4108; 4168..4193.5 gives -1.8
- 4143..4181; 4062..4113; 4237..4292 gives -2.4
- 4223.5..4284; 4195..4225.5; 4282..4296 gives -1.8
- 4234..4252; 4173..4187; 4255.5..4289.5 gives 1.0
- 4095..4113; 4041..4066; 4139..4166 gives 1.5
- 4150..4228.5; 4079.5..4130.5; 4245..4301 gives -3.3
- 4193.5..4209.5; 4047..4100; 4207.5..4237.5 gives 0.5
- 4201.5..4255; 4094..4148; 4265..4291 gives -0.1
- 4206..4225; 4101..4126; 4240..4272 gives -1.1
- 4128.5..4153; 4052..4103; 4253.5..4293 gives -1.8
